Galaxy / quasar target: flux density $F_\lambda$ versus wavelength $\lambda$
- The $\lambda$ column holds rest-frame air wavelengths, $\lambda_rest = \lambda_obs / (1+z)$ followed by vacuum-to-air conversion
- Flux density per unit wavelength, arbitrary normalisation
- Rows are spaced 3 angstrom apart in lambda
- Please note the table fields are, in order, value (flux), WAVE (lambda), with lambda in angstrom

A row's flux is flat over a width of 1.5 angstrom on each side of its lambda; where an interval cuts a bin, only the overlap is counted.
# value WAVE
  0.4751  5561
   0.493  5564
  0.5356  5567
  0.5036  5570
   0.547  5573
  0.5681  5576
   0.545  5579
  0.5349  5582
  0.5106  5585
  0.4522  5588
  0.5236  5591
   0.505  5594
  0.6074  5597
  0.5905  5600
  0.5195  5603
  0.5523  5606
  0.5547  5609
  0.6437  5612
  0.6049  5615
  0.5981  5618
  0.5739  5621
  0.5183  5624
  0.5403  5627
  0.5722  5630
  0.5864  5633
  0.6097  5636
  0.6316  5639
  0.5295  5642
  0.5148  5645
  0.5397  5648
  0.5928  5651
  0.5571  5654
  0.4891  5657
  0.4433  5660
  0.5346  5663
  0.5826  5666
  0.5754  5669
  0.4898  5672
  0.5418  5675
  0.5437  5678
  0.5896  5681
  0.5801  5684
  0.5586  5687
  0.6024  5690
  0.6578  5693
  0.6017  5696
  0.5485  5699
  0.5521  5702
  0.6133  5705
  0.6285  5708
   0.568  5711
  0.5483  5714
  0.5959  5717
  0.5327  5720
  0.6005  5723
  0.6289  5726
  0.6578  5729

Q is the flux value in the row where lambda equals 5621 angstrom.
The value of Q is 0.5739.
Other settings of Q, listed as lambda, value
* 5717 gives 0.5959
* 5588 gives 0.4522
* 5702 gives 0.5521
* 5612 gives 0.6437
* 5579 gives 0.545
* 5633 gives 0.5864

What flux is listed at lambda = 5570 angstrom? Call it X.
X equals 0.5036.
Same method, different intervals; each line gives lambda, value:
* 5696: 0.6017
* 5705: 0.6133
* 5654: 0.5571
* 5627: 0.5403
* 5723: 0.6005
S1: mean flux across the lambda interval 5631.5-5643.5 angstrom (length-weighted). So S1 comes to 0.589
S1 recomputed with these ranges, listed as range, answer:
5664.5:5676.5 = 0.547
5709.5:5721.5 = 0.561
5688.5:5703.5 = 0.593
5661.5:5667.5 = 0.559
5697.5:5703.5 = 0.55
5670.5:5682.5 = 0.541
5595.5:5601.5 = 0.599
